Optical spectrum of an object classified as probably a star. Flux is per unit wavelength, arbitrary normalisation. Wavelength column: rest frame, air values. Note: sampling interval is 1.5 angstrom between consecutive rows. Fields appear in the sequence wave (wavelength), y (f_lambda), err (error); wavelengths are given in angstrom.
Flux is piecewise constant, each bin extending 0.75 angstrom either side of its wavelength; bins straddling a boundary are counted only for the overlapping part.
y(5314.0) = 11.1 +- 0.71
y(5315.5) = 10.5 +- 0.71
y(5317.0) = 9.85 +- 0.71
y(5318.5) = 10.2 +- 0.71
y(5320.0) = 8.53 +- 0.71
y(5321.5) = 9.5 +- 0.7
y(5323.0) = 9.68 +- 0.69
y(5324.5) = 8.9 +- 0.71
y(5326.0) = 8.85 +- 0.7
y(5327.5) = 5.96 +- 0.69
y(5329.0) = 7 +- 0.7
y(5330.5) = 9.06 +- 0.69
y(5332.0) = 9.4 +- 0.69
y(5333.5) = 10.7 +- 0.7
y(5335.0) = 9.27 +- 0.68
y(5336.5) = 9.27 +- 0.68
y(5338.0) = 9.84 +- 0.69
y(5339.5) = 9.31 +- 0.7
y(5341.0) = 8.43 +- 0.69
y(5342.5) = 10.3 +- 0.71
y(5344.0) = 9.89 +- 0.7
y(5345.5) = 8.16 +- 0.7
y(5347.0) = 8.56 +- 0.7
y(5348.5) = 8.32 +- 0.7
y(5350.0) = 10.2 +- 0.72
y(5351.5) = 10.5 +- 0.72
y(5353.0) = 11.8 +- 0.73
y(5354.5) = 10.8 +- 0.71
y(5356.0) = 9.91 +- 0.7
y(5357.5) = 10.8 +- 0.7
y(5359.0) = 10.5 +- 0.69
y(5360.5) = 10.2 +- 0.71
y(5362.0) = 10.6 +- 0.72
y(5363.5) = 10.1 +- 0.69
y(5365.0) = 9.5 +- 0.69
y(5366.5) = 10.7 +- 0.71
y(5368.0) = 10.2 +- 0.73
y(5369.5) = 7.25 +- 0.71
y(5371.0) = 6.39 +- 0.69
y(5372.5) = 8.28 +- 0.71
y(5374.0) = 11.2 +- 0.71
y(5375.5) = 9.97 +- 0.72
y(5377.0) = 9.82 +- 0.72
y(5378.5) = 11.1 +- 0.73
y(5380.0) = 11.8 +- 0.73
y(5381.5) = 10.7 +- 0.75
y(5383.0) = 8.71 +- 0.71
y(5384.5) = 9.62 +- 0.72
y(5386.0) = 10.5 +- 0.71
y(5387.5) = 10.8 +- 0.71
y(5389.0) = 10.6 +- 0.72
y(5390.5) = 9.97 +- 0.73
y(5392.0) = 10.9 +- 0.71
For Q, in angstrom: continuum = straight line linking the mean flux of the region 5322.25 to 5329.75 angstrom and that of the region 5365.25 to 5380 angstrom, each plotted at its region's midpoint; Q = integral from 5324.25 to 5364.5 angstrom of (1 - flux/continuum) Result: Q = -3.89 angstrom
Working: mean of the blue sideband 8.08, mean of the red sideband 9.56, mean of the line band 9.51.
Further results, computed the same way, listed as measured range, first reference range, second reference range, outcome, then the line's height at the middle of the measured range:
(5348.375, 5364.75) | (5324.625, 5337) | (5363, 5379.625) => -2.06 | 9.23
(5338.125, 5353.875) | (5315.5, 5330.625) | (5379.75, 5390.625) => -0.33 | 9.37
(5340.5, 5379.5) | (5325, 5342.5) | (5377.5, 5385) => -0.24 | 9.72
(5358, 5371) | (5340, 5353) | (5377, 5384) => 0.35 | 9.98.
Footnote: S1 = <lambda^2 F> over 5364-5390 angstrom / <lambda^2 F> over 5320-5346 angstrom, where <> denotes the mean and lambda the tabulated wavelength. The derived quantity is 1.1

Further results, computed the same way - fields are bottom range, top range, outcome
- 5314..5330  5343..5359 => 1.12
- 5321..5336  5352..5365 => 1.21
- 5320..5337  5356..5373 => 1.09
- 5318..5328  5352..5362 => 1.22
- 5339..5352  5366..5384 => 1.05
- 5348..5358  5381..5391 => 0.99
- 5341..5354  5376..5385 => 1.08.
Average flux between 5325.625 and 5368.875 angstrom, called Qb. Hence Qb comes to 9.59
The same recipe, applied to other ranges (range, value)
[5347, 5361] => 10.2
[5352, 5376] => 9.89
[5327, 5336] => 8.66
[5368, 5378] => 8.98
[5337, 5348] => 9.19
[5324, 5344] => 8.98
